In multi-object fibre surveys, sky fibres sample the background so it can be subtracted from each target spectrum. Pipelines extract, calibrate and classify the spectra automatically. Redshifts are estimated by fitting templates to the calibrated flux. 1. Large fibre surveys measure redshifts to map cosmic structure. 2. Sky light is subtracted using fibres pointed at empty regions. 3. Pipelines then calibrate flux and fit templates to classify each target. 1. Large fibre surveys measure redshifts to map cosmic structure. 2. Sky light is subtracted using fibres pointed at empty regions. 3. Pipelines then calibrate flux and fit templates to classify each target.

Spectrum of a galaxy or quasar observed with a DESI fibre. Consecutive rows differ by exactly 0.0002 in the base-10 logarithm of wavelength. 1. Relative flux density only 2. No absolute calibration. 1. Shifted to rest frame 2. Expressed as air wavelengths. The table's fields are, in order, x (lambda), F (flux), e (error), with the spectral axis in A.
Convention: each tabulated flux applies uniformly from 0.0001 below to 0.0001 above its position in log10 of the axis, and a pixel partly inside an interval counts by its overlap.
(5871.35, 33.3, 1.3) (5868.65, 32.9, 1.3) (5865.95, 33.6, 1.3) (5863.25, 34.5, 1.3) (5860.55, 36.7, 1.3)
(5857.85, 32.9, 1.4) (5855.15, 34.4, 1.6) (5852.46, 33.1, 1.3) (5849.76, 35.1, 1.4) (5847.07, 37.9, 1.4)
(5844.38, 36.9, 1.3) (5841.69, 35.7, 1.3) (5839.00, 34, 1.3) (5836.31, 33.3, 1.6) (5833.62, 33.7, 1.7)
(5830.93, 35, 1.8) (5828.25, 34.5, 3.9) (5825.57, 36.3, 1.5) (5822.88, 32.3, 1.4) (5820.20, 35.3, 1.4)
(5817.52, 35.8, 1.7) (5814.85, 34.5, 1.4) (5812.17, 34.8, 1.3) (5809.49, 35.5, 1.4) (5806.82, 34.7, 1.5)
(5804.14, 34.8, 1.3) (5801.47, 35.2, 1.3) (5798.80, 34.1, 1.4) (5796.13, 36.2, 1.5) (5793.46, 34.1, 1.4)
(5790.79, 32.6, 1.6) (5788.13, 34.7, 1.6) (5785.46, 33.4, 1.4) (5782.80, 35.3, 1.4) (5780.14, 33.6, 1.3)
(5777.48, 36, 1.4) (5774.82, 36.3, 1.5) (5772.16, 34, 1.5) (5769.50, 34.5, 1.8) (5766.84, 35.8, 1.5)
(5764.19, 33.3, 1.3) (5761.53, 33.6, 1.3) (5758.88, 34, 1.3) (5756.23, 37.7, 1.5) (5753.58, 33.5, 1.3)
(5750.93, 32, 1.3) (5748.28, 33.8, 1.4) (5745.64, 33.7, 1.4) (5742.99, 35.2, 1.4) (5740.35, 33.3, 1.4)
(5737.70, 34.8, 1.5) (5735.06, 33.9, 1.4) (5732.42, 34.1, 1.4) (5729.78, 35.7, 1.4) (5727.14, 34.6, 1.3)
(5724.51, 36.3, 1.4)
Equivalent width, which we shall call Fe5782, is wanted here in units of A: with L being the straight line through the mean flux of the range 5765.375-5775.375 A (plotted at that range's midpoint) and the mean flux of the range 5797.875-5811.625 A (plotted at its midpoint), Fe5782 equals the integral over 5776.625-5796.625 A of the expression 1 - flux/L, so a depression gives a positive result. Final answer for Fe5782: 0.3 A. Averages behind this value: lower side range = 35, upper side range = 34.9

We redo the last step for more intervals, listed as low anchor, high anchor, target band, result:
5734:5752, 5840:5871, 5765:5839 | -0.65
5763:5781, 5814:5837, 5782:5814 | 0.09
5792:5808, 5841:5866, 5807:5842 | 0.33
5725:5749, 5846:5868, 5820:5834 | 0.04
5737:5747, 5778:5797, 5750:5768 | -0.03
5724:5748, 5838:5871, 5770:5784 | -0.16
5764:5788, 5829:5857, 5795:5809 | -0.09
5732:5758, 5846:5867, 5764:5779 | -0.33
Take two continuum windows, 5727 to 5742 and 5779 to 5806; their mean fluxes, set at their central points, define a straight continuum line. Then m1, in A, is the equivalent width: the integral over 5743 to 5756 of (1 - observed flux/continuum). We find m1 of 0.2 A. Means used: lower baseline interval 34.4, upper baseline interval 34.4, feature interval 33.8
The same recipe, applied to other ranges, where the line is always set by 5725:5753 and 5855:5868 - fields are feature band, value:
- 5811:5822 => -0.2 A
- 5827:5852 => -0.5 A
